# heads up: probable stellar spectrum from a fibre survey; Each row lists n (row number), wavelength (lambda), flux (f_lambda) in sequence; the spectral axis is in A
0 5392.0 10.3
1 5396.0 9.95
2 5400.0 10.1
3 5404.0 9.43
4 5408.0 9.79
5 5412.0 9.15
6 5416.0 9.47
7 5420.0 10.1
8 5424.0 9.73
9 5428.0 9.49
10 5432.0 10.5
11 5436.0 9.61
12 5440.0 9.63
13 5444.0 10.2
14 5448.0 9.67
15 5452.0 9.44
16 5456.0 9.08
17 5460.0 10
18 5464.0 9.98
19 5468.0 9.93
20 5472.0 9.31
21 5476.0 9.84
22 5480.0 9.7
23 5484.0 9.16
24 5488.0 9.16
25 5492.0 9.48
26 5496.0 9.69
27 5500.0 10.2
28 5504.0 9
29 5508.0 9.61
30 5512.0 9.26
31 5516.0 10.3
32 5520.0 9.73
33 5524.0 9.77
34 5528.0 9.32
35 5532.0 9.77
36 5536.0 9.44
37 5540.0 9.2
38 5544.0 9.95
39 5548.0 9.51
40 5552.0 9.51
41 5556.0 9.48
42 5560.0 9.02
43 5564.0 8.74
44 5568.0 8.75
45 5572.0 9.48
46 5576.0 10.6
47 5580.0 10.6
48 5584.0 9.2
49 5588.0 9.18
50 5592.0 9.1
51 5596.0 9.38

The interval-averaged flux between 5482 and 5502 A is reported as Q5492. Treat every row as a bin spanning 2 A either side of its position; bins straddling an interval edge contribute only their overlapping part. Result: 9.54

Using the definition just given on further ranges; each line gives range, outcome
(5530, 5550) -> 9.57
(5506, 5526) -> 9.73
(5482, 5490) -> 9.16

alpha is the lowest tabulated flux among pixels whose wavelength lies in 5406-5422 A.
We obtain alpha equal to 9.15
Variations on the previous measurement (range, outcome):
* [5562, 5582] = 8.74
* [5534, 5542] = 9.2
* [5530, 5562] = 9.02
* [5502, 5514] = 9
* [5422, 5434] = 9.49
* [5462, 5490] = 9.16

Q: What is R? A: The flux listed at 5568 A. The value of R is 8.75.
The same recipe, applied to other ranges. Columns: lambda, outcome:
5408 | 9.79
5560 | 9.02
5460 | 10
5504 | 9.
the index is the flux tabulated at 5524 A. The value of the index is 9.77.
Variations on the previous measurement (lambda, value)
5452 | 9.44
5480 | 9.7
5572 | 9.48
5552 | 9.51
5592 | 9.1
